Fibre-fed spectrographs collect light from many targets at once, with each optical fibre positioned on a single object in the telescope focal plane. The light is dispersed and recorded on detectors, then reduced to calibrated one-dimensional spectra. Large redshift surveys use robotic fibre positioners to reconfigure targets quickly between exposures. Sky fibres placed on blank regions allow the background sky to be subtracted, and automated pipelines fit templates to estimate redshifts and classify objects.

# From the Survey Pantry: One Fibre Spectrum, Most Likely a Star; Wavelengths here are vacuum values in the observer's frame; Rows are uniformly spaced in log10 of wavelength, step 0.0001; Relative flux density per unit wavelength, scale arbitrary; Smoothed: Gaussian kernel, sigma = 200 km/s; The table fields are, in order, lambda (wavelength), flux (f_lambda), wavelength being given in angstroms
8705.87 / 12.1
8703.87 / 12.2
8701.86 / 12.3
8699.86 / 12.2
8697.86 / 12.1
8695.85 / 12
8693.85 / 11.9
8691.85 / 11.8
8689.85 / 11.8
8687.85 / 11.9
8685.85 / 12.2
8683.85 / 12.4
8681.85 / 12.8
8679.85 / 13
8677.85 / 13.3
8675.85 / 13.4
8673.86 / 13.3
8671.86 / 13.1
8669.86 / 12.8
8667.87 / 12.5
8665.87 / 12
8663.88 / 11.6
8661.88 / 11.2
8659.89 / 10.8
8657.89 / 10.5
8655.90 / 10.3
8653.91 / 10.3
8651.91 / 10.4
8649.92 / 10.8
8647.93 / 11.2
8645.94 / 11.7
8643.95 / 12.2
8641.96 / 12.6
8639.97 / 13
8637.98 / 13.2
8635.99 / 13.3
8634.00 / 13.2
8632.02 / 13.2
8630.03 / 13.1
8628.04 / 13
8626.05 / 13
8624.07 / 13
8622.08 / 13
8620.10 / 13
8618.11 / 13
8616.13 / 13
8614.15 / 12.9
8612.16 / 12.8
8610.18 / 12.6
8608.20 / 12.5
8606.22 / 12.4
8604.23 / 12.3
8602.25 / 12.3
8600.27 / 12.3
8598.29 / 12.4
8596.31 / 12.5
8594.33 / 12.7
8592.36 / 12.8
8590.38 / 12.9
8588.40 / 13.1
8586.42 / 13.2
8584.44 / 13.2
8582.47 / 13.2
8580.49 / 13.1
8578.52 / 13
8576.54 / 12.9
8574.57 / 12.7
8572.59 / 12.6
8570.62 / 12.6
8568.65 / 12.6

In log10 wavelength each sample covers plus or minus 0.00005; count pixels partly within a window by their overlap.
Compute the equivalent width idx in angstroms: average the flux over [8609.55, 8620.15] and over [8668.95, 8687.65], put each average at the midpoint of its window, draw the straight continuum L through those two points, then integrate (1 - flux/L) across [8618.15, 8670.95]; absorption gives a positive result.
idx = 3.08 angstroms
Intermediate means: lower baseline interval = 12.9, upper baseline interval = 12.9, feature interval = 12.1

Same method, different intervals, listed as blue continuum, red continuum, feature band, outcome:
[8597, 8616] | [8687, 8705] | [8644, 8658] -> 1.6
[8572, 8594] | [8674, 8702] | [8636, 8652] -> 0.7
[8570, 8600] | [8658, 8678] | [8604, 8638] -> -0.9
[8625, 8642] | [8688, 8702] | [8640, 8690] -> 2.3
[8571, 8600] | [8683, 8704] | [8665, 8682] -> -1.0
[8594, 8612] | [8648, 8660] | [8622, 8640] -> -2.7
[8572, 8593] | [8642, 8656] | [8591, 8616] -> -0.3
